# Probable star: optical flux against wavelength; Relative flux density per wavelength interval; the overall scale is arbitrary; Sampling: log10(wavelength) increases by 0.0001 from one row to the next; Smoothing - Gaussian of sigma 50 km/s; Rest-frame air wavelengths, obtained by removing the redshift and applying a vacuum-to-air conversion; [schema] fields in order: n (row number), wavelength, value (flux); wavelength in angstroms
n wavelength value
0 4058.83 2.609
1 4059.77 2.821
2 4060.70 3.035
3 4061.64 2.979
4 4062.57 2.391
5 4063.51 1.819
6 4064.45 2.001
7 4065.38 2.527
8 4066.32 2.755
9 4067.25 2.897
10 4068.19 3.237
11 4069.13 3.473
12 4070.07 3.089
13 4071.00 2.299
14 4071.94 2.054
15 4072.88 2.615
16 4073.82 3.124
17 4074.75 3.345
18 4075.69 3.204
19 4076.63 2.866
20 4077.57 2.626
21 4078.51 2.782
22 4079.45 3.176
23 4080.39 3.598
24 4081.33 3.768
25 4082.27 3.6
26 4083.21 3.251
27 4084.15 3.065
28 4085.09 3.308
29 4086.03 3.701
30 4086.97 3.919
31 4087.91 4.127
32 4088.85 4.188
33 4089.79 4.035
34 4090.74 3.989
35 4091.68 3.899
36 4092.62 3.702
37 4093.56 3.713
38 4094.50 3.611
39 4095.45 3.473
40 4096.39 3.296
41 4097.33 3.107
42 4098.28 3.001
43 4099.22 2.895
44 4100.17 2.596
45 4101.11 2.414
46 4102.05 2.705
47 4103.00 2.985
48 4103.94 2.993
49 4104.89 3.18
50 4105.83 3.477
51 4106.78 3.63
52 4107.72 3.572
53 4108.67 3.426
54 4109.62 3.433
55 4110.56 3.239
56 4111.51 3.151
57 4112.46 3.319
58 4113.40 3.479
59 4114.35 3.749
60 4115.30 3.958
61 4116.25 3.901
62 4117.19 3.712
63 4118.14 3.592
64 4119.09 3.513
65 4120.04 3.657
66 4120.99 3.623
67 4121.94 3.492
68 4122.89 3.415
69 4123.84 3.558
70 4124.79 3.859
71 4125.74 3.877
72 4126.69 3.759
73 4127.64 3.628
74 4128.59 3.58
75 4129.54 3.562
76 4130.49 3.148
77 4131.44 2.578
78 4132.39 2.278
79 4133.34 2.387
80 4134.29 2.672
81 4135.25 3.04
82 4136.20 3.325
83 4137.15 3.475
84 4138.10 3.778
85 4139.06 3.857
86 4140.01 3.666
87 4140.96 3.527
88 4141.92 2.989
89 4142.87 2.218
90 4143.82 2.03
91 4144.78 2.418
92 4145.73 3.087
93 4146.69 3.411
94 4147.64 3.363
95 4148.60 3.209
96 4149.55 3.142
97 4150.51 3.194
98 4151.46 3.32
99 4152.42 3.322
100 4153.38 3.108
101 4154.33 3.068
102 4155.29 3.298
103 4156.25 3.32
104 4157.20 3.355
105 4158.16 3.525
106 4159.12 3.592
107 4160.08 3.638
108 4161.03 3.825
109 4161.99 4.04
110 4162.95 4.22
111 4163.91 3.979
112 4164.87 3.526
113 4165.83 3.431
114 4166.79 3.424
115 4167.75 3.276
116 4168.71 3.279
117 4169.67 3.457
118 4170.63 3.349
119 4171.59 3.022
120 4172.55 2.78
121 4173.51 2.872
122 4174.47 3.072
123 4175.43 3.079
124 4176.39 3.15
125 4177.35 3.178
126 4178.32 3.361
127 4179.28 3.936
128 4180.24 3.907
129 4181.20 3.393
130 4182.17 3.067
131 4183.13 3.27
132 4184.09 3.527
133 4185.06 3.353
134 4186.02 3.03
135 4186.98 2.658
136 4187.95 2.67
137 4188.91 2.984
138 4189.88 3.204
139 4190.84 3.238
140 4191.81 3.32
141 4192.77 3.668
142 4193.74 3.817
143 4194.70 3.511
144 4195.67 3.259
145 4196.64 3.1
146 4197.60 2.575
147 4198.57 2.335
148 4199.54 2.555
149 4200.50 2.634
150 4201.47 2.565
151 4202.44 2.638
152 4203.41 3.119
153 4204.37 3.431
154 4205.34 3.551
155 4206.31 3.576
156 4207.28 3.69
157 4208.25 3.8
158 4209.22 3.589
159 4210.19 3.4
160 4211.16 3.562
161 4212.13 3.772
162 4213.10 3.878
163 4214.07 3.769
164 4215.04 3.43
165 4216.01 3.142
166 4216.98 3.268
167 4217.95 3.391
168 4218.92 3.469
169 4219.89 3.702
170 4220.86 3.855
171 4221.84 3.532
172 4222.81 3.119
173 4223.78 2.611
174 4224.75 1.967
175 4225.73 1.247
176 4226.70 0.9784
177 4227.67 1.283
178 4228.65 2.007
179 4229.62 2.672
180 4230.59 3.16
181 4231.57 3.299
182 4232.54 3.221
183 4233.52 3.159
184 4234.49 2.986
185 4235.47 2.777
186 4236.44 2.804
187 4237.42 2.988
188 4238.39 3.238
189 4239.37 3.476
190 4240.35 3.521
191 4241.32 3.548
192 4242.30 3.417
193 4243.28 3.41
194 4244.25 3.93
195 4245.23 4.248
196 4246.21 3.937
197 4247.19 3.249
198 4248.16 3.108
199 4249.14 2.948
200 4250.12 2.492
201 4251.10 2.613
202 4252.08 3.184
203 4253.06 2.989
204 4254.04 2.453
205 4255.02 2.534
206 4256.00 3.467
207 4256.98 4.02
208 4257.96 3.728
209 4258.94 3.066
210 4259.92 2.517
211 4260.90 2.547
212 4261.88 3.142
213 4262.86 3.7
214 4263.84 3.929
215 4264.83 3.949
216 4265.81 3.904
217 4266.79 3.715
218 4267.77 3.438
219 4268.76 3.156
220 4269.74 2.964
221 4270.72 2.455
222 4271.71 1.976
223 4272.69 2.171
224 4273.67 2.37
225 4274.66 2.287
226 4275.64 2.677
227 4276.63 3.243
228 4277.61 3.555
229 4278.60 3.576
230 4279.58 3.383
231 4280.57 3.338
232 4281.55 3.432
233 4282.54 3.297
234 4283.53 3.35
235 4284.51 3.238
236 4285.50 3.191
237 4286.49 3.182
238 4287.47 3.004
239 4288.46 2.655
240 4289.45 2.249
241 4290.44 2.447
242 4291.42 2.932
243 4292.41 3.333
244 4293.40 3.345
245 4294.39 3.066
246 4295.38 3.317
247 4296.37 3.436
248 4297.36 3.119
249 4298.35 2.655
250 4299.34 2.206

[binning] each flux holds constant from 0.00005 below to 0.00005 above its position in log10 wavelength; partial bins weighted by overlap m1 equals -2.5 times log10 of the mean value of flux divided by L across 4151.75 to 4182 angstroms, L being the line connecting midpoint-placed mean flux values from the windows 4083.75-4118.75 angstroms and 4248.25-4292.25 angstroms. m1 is -0.04 mag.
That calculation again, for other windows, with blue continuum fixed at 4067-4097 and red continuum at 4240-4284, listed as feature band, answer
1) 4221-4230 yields 0.41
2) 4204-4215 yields -0.12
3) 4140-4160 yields 0.05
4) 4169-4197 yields 0.00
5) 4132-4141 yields 0.04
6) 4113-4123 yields -0.10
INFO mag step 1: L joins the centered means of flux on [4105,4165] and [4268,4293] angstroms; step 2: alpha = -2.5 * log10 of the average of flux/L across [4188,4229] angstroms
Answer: 0.03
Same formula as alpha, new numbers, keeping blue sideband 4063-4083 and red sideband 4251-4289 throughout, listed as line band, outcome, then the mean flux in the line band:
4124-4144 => -0.091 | 3.23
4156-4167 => -0.219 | 3.67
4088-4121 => -0.172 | 3.44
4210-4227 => -0.026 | 3.13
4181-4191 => -0.032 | 3.12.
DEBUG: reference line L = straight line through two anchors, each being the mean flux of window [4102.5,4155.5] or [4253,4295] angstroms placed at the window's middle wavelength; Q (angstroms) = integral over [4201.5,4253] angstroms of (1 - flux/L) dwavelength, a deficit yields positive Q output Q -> 0.2 angstroms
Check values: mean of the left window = 3.31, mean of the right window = 3.09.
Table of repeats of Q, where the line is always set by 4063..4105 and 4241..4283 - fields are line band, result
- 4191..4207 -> 0.3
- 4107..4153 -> -2.3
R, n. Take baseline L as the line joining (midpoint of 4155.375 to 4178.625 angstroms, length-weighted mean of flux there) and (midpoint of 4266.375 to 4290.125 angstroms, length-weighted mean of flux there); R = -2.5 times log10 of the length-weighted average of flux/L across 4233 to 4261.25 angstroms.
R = -0.03 mag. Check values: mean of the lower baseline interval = 3.4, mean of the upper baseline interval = 2.99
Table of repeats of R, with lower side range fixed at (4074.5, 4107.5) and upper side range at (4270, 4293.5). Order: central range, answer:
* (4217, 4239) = 0.09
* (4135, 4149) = 0.03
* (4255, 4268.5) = -0.15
